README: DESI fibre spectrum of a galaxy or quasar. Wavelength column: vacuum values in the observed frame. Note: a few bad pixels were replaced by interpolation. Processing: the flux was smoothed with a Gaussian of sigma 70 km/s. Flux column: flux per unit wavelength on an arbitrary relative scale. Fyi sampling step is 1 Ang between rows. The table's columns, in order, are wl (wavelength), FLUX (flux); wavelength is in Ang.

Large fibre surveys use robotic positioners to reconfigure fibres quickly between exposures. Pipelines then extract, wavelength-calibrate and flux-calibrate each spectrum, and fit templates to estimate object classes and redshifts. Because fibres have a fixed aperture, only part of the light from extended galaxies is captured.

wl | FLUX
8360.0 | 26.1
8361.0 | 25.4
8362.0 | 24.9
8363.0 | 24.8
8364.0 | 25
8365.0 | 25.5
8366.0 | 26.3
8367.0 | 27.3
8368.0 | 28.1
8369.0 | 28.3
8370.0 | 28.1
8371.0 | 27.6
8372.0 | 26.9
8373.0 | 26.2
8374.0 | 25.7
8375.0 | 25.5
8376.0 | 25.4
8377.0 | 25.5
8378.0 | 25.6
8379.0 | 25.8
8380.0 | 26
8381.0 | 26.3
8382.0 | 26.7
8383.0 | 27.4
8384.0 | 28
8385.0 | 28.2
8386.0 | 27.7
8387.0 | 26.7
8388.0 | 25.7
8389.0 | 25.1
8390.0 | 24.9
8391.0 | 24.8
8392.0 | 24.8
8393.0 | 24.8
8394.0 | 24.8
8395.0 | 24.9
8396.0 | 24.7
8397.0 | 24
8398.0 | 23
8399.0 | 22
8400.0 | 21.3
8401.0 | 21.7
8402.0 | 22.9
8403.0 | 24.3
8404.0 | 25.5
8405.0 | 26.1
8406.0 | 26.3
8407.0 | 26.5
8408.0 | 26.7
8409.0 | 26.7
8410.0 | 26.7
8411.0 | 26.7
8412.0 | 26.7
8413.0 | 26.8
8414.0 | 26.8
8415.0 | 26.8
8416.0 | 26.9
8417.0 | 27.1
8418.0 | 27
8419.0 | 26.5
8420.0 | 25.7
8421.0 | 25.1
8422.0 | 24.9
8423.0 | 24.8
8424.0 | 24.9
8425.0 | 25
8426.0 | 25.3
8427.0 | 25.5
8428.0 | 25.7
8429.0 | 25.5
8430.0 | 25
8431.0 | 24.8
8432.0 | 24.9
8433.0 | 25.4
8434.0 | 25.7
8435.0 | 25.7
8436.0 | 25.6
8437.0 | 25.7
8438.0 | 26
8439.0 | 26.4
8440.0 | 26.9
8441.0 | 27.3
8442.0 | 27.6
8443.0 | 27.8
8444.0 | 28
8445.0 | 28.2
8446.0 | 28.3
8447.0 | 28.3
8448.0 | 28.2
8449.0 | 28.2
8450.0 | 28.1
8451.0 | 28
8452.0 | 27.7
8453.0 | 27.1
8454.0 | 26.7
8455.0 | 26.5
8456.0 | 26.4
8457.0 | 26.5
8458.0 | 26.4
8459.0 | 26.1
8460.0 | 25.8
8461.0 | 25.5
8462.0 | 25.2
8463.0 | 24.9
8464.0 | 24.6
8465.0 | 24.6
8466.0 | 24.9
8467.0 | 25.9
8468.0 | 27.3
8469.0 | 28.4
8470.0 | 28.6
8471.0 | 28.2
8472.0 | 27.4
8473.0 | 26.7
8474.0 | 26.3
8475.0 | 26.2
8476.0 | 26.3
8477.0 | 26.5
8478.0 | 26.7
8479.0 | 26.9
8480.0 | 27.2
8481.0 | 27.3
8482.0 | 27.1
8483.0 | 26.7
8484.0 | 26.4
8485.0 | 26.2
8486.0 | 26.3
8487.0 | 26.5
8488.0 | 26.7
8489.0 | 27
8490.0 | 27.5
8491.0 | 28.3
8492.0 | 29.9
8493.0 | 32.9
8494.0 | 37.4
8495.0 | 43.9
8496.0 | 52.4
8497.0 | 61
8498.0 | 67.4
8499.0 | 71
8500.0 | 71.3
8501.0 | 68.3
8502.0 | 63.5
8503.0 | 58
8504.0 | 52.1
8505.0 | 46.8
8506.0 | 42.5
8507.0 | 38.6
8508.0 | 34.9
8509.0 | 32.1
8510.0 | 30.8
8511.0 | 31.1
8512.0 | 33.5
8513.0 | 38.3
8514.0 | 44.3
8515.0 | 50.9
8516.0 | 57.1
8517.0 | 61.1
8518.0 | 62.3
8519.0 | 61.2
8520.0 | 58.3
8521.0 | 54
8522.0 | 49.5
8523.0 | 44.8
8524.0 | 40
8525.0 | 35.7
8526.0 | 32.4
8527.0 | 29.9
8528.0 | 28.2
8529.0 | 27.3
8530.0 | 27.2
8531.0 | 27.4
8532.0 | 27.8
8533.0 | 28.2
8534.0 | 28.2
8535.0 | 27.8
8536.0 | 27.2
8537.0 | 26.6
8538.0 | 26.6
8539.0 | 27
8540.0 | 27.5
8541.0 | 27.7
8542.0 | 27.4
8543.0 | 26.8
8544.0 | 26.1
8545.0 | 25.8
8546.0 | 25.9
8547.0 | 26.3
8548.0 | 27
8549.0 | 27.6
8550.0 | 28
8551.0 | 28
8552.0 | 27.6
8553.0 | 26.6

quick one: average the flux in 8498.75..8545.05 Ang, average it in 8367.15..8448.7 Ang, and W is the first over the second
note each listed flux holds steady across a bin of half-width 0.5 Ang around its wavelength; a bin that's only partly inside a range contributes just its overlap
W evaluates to 1.5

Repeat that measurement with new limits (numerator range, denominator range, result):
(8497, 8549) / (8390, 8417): 1.59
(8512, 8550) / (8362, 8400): 1.37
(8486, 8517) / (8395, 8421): 1.74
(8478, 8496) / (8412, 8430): 1.15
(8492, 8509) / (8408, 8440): 1.98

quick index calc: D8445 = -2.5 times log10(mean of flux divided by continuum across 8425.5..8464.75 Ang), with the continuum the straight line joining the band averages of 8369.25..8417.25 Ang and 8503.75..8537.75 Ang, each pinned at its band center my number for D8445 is 0.18 mag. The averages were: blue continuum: 25.7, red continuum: 39.2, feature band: 26.4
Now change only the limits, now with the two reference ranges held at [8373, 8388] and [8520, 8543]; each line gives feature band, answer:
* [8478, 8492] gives 0.129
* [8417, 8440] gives 0.109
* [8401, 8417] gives 0.060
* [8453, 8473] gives 0.126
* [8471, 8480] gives 0.127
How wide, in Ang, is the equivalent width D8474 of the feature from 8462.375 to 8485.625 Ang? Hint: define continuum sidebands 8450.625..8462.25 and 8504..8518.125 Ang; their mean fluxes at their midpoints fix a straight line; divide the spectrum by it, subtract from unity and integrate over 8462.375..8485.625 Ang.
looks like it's 3.76 Ang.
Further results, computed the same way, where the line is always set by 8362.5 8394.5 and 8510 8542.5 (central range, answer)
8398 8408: 1.4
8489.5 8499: -2.4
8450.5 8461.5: 1.9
